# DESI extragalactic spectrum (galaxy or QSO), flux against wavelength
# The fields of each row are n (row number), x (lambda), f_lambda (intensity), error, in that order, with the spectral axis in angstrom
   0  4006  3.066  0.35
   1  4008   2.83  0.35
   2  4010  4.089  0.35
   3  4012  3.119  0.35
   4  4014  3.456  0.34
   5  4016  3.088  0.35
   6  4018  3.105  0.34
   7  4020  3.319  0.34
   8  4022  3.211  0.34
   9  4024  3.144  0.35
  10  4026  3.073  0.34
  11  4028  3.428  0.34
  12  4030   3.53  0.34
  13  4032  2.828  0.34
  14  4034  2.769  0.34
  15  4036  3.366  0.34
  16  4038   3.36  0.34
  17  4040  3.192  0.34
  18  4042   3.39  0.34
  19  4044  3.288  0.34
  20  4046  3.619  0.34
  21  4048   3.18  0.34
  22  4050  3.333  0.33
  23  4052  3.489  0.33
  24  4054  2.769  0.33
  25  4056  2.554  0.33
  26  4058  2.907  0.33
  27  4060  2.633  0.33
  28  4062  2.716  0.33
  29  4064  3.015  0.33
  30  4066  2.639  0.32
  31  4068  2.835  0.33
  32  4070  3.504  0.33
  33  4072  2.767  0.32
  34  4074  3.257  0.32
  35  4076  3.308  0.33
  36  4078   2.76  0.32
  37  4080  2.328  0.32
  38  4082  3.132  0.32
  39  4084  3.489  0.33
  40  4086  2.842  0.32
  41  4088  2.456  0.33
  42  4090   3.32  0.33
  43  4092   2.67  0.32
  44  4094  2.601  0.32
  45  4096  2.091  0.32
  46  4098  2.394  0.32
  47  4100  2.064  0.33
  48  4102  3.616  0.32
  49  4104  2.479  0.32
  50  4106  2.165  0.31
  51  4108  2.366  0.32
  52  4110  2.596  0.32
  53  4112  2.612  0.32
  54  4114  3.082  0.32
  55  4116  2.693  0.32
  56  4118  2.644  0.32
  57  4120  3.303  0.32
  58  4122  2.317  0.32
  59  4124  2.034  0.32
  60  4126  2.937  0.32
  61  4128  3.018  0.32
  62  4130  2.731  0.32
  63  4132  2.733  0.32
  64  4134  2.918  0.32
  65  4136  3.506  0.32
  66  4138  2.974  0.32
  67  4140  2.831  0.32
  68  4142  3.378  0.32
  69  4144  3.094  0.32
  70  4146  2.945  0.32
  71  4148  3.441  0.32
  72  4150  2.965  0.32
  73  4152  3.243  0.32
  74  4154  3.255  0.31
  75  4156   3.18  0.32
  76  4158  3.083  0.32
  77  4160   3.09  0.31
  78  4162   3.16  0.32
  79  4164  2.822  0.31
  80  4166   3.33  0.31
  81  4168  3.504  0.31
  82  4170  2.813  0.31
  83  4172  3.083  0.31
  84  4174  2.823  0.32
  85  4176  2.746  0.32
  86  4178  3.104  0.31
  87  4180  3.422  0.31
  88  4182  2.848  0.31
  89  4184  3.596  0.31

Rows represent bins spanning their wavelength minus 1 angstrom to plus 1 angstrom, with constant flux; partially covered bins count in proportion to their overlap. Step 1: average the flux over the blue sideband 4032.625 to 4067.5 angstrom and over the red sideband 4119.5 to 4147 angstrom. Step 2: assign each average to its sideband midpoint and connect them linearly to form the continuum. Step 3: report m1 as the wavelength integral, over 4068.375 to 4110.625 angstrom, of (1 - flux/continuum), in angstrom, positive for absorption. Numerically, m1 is 3.0 angstrom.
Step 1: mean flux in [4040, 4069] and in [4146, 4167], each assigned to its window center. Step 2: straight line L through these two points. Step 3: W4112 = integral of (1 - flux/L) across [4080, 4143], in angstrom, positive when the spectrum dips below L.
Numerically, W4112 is 6.7 angstrom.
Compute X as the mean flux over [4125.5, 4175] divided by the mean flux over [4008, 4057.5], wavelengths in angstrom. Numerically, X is 0.95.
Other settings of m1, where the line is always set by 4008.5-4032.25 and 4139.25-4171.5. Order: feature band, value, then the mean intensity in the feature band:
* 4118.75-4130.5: 1.7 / 2.72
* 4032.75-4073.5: 2.3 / 3.07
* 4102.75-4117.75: 2.8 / 2.59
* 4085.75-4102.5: 3.0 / 2.64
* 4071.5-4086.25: 1.0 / 3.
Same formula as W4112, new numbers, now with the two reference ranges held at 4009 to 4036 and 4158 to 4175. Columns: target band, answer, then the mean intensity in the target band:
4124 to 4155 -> 0.8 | 3.03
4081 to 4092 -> 0.6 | 3.01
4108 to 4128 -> 2.8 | 2.69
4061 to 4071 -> 0.8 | 2.94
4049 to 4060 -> 0.8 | 2.98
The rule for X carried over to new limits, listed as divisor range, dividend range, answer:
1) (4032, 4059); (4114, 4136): 0.88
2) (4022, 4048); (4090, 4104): 0.81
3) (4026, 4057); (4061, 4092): 0.92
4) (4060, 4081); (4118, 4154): 1.02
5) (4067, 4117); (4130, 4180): 1.11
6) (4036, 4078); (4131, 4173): 1.01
